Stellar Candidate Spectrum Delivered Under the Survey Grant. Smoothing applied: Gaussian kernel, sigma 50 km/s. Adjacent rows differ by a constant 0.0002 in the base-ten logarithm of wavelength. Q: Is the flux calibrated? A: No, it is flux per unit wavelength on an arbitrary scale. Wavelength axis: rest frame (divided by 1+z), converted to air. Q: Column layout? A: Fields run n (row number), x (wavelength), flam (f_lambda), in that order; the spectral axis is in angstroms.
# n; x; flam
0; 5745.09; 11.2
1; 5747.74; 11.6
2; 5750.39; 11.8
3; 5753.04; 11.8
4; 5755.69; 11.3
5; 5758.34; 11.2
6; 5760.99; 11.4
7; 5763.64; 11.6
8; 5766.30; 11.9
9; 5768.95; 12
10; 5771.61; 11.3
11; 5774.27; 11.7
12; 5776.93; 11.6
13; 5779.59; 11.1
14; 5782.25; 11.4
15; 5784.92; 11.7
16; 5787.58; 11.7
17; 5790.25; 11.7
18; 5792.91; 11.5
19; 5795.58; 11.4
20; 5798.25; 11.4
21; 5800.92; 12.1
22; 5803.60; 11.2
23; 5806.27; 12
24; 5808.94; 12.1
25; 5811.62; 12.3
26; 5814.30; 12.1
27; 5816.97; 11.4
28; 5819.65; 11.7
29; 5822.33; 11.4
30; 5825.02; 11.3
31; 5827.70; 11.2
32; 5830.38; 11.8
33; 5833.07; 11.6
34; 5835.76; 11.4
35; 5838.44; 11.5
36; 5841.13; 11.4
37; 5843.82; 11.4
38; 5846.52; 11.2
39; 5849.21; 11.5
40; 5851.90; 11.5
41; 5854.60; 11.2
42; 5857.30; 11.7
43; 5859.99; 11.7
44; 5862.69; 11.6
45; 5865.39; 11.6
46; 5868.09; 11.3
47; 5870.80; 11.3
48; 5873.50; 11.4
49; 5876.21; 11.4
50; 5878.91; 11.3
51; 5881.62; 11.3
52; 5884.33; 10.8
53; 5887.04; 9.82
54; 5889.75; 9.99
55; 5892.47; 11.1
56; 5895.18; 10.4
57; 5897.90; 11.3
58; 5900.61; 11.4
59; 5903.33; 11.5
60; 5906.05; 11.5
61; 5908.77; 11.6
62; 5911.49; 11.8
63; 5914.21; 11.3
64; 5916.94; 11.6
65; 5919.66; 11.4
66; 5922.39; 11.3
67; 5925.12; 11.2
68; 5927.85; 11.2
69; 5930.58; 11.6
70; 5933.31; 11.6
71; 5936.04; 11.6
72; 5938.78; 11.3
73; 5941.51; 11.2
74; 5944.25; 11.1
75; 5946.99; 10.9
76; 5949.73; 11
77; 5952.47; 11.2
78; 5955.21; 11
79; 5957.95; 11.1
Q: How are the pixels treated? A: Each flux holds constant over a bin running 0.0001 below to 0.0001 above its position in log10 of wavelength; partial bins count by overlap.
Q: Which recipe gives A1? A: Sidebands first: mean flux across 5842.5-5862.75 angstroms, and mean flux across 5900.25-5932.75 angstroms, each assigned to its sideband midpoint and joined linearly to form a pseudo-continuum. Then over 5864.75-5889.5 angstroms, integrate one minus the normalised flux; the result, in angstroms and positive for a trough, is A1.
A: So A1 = 0.85 angstroms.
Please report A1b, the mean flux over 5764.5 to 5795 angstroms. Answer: 11.6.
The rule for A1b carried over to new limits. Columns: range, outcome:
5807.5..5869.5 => 11.6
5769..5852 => 11.6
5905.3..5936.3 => 11.5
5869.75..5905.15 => 11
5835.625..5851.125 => 11.4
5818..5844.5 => 11.5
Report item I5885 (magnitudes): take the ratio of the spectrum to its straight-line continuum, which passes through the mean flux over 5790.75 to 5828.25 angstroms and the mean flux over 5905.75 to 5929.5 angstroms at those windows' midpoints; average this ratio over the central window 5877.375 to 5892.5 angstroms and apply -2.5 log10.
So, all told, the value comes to 0.08 mag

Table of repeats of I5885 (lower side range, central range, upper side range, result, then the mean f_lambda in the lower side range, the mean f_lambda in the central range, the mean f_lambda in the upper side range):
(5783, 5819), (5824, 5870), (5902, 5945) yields 0.01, 11.7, 11.5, 11.4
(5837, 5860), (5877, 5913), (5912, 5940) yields 0.03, 11.4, 11.1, 11.4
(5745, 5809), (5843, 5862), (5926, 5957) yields 0.00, 11.6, 11.5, 11.2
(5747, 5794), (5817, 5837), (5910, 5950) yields 0.00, 11.6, 11.5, 11.3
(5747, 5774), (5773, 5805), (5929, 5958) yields 0.00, 11.6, 11.5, 11.2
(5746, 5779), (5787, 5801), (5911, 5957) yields -0.01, 11.6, 11.6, 11.3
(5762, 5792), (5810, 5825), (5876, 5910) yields -0.03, 11.6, 11.7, 11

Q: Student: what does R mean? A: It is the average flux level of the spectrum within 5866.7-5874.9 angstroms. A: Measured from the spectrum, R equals 11.3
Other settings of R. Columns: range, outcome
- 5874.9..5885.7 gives 11.2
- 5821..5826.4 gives 11.3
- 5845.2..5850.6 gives 11.4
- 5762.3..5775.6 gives 11.7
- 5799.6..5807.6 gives 11.8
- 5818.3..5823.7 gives 11.5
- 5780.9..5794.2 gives 11.6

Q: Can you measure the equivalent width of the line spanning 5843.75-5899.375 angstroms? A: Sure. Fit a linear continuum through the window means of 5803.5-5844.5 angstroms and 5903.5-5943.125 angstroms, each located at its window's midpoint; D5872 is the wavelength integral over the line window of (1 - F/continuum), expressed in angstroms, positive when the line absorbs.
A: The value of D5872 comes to 1.8 angstroms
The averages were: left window 11.6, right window 11.4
